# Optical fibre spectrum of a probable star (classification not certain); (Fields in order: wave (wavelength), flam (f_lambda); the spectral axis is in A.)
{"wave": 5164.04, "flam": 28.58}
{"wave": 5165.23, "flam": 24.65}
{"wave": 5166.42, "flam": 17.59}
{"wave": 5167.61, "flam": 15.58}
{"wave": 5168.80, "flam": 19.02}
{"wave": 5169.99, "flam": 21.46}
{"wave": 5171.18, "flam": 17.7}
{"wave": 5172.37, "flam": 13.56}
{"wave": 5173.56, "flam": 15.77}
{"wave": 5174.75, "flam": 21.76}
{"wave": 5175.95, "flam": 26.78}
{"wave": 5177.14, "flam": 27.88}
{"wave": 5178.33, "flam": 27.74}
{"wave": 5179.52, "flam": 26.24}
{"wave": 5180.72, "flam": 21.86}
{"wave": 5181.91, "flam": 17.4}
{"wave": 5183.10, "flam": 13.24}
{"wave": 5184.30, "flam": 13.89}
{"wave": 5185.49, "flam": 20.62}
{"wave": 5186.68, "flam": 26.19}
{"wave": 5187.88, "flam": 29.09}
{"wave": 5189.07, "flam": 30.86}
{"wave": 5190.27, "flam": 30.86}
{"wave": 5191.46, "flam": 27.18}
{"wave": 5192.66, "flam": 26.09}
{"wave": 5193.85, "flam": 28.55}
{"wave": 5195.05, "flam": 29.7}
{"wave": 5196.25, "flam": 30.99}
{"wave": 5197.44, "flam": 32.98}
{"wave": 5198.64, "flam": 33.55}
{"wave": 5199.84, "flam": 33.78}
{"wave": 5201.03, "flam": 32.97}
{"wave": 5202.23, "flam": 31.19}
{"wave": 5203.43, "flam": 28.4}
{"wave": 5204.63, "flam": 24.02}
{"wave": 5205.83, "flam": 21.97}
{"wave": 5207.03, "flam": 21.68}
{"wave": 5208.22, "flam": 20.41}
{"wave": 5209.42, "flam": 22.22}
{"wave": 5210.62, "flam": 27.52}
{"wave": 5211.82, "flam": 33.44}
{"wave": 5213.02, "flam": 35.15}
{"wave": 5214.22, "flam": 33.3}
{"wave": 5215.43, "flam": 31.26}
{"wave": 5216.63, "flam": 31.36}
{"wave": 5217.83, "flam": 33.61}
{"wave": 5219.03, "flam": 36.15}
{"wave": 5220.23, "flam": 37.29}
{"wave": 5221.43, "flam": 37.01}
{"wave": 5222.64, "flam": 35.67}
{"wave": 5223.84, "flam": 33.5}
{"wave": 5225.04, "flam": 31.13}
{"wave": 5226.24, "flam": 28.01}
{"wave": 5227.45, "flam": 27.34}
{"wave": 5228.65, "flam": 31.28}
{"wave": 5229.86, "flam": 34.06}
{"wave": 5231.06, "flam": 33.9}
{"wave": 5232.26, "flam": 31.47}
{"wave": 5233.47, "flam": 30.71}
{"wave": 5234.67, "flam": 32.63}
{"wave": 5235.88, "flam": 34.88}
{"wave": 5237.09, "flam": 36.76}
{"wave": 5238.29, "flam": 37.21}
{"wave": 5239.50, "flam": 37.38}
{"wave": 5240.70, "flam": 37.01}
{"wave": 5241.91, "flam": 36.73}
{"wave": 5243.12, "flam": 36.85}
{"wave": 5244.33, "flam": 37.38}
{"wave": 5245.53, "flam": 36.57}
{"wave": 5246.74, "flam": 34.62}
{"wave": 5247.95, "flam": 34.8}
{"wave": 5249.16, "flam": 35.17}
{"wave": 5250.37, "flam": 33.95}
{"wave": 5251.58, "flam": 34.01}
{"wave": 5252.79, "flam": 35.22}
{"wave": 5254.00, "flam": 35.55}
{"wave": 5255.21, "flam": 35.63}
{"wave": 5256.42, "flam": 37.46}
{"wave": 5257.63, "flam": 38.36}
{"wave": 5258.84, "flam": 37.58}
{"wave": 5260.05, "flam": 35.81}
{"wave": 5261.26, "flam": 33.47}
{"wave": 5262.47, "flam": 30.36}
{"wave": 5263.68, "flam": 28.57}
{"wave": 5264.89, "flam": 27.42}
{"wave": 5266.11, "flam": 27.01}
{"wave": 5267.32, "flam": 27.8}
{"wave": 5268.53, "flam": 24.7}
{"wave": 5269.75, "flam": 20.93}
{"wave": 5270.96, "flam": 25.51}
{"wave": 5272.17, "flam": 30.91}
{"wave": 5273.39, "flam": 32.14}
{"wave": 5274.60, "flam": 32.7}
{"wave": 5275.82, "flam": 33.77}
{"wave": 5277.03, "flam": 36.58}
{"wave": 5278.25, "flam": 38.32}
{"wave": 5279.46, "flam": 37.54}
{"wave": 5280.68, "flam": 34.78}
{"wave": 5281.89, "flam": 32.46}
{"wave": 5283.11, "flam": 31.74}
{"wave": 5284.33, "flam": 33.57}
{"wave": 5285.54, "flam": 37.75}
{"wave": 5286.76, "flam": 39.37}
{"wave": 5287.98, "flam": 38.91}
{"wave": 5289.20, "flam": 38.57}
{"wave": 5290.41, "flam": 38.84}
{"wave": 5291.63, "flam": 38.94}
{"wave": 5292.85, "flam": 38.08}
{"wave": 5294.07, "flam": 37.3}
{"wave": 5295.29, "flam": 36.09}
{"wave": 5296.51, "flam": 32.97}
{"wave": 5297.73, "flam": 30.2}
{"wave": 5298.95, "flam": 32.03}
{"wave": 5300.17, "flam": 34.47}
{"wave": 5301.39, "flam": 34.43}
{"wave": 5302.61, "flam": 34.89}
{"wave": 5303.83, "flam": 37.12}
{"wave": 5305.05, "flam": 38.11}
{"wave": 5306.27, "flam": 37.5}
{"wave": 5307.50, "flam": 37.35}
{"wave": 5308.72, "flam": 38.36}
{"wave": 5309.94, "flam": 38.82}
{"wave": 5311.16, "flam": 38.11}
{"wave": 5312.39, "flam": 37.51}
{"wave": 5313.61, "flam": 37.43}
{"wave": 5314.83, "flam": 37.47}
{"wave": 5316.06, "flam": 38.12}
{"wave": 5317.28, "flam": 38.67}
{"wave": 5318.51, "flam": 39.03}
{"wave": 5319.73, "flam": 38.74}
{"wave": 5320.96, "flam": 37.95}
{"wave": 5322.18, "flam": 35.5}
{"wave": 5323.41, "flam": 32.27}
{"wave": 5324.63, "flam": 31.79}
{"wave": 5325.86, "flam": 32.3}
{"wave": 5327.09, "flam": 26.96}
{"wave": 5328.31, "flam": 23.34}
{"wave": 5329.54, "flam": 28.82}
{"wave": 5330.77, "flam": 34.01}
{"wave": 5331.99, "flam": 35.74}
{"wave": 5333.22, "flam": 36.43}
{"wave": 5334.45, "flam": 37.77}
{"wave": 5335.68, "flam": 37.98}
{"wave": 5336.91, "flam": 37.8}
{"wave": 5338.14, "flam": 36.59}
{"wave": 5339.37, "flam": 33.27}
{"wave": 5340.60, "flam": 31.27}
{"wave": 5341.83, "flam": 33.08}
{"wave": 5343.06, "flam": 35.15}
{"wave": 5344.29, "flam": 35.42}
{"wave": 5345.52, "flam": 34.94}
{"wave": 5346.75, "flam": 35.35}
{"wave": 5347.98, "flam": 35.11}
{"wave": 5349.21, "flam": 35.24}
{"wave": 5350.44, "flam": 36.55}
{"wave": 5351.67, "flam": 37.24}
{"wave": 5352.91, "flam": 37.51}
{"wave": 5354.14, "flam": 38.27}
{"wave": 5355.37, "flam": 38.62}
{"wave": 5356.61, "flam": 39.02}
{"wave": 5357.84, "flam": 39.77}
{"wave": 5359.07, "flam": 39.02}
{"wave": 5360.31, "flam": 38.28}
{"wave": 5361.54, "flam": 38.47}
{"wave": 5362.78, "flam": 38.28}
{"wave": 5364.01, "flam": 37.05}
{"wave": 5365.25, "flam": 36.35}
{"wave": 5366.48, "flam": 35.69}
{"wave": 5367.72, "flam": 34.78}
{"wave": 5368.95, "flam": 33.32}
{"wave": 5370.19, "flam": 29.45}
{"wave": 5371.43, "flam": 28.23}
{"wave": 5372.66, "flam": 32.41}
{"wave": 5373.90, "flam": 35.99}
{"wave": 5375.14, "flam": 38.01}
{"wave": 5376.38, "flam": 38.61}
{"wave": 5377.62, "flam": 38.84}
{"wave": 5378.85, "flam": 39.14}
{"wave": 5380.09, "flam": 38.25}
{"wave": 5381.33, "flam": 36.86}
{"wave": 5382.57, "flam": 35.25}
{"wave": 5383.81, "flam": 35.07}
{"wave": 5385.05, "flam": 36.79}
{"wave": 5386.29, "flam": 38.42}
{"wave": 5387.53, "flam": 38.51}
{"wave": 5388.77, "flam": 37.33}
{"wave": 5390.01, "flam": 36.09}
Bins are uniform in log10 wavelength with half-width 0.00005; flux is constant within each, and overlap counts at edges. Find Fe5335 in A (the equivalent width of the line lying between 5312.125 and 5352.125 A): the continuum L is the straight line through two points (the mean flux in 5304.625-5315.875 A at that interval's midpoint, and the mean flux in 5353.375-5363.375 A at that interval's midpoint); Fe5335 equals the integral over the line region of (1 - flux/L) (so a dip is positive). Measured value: 3.42 A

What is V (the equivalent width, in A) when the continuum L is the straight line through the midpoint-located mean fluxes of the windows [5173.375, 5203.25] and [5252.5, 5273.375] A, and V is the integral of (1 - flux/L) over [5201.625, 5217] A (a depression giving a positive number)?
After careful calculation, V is 0.03 A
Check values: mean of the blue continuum 26.5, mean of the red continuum 31.3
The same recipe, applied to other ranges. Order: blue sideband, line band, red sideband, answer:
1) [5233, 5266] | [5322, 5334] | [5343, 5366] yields 1.6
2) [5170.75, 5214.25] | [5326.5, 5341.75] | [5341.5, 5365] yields 1.0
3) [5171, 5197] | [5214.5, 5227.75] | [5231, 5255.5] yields -0.9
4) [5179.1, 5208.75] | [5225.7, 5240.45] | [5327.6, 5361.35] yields -2.3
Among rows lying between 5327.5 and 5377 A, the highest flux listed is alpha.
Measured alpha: 39.77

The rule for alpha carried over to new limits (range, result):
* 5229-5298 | 39.37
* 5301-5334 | 39.03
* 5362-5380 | 39.14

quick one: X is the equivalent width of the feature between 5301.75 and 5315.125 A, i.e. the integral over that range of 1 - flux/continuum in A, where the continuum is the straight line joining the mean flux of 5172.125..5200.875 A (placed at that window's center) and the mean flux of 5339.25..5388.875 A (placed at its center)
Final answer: -1.9 A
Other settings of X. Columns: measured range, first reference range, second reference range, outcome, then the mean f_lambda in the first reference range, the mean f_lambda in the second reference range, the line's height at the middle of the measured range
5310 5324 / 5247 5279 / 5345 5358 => -0.9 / 32.5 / 37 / 35.2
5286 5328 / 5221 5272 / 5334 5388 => -1.7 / 33.1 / 36.3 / 34.8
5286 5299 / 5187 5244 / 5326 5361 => -1.1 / 31.5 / 35.3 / 33.8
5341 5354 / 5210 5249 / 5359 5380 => 0.0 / 33.9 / 36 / 35.7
